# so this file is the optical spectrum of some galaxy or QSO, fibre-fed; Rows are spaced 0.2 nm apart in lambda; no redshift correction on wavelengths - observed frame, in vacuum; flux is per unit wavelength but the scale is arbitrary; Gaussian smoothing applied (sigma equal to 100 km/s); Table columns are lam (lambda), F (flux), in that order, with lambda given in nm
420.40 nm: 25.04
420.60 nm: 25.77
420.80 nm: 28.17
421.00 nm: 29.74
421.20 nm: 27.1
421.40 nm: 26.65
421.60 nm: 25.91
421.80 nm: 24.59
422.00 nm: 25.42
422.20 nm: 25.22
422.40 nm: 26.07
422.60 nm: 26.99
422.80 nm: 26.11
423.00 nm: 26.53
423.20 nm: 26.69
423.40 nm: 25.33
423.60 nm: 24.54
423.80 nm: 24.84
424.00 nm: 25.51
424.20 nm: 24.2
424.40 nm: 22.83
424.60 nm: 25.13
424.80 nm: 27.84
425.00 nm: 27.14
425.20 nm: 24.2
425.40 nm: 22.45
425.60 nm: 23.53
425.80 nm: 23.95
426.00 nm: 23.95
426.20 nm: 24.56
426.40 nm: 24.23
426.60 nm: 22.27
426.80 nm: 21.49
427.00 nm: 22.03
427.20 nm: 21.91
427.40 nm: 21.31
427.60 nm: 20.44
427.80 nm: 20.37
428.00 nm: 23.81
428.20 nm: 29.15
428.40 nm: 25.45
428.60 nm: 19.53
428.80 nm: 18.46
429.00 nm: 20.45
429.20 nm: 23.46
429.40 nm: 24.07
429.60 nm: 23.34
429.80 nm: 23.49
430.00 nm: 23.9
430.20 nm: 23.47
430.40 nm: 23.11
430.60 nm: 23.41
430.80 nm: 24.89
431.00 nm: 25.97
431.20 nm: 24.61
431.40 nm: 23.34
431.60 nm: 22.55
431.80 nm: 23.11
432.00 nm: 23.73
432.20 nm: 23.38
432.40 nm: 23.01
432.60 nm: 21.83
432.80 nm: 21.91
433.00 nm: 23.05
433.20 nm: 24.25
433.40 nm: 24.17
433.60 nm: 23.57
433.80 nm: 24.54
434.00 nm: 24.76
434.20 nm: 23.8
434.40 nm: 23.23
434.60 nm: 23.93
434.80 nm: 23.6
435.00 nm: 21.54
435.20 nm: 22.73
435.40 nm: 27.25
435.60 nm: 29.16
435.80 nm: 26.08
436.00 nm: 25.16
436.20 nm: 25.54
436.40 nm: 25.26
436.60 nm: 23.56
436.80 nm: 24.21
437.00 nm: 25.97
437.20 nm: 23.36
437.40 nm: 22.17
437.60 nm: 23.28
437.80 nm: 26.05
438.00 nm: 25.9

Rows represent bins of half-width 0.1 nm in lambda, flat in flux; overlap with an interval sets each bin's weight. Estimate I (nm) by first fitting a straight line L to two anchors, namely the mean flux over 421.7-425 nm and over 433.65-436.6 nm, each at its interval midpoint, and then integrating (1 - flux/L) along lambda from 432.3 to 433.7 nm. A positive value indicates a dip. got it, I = 0.10 nm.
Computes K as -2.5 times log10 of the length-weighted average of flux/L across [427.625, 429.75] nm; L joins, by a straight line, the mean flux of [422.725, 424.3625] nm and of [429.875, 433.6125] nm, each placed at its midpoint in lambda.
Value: 0.07 mag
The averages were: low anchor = 25.4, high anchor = 23.5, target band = 22.7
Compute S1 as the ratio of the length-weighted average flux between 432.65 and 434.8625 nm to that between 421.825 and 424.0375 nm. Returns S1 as 0.92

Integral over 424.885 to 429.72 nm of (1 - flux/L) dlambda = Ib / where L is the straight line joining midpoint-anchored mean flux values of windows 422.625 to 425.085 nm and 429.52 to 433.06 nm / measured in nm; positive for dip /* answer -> 0.32 nm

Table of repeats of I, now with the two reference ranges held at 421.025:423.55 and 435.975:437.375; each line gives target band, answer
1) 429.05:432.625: 0.23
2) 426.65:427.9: 0.21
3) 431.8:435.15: 0.21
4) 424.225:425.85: 0.08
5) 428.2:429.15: 0.13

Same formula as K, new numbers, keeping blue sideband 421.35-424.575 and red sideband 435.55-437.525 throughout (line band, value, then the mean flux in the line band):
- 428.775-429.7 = 0.136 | 22.2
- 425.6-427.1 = 0.093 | 23.2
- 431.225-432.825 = 0.095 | 23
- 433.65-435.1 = 0.062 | 23.6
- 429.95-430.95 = 0.057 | 23.9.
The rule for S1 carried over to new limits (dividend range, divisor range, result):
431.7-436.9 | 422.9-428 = 1.01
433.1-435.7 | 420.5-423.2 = 0.92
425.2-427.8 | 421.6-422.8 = 0.88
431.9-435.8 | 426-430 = 1.05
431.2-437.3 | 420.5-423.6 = 0.91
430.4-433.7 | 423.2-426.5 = 0.95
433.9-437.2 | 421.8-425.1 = 0.96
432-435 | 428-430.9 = 1.01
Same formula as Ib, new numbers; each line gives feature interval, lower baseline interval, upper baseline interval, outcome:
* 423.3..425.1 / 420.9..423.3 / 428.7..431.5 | 0.02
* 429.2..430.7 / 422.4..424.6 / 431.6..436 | 0.06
